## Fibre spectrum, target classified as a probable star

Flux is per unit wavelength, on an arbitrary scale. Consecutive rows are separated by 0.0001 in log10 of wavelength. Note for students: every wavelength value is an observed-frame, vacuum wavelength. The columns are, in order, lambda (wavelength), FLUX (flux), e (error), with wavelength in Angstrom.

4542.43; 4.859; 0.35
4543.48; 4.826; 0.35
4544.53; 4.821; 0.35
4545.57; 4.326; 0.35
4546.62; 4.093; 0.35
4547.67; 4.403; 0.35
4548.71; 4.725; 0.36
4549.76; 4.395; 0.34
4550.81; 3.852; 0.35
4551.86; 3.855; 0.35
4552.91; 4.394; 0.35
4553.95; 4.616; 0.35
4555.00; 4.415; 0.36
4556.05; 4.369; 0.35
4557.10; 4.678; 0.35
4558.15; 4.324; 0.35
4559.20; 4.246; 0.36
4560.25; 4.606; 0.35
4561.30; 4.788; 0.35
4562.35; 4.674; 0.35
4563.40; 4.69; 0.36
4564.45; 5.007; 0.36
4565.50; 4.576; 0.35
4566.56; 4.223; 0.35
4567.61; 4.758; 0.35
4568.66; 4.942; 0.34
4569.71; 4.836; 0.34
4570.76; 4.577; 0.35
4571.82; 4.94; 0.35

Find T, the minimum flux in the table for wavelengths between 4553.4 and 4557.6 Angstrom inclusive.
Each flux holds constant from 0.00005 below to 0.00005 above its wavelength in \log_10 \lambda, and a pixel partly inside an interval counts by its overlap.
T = 4.369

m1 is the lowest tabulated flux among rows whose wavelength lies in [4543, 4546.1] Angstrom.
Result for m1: 4.326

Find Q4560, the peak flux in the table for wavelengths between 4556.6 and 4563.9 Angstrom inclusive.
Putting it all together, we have 4.788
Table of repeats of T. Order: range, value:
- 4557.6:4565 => 4.246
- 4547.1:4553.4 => 3.852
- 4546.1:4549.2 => 4.093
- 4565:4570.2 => 4.223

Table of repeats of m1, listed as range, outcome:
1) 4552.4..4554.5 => 4.394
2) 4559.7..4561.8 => 4.606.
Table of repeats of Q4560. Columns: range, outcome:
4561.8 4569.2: 5.007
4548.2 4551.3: 4.725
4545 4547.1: 4.326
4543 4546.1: 4.826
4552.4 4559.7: 4.678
